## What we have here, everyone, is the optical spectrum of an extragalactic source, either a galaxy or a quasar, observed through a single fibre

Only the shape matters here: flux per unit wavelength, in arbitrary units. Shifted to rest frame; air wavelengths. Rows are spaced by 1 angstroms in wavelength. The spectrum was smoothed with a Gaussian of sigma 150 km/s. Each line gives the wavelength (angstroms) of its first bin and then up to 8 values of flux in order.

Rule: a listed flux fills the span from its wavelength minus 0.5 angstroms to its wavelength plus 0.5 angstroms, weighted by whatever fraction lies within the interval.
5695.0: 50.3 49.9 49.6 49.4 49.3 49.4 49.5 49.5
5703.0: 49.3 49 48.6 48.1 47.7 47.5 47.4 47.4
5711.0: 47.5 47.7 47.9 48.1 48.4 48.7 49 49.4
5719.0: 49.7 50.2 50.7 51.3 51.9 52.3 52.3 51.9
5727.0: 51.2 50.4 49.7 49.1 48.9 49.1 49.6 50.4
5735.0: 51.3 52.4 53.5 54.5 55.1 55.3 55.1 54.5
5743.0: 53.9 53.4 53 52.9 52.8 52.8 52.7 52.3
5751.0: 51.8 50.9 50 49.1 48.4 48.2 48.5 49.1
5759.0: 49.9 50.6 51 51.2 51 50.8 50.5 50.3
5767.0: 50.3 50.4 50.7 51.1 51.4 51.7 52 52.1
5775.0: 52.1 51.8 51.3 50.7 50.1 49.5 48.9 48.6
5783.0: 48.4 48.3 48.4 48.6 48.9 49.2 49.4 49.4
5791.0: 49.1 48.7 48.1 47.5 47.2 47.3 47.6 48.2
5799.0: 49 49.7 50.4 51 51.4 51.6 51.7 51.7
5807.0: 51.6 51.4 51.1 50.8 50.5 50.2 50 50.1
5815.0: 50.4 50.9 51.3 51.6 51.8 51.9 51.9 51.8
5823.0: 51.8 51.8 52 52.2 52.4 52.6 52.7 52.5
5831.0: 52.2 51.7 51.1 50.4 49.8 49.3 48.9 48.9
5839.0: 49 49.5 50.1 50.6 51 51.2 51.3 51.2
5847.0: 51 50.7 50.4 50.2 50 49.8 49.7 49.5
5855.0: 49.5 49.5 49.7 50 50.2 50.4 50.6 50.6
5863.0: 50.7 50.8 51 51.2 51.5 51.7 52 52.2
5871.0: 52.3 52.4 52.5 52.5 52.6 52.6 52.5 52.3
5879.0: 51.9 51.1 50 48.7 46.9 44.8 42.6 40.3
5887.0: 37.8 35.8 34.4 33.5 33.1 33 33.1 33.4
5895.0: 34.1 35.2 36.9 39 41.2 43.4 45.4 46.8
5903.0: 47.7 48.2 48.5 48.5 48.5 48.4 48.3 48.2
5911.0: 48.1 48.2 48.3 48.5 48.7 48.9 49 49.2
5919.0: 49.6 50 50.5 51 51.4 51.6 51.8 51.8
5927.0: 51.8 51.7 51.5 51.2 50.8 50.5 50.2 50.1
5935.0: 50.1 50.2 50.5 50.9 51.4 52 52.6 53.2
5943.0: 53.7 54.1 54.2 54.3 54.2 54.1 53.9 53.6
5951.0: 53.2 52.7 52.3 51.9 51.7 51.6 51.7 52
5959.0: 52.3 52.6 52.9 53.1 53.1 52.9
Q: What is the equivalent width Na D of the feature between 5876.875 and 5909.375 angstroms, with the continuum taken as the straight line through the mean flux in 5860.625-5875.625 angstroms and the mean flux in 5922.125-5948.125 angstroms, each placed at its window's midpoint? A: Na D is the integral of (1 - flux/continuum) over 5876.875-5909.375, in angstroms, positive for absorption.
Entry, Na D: 5.6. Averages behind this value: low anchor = 51.7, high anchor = 51.9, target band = 42.8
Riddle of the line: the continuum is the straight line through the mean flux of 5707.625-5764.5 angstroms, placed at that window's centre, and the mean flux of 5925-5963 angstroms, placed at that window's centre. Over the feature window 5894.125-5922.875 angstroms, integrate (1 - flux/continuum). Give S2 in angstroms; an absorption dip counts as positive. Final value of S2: 3.15 angstroms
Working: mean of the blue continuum 50.8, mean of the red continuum 52.2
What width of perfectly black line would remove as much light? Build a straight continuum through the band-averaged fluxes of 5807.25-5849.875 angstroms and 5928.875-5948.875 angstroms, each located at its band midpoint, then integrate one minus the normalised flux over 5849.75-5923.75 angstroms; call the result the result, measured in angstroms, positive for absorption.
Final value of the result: 6.5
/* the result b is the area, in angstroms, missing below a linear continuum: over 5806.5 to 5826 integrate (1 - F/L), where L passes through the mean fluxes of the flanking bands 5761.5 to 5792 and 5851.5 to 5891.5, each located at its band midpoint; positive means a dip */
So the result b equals -0.73 angstroms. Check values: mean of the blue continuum 50.2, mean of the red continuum 48.3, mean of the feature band 51.2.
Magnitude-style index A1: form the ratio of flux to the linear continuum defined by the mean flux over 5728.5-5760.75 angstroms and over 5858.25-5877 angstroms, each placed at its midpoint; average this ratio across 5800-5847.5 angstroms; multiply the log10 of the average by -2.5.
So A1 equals 0.010 mag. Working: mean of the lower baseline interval 51.5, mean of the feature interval 51.1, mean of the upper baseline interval 51.5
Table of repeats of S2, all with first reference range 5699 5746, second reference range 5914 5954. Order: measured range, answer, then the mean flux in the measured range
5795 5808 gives 0.2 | 50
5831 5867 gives 0.6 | 50.3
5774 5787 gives 0.3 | 49.8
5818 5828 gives -0.2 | 52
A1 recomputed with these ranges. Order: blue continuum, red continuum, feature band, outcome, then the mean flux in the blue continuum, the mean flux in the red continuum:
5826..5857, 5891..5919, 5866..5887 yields -0.063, 50.6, 44.2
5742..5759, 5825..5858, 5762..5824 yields 0.015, 51.3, 50.6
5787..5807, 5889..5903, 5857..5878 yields -0.244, 49.4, 37.8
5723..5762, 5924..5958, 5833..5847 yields 0.035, 51.5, 52.1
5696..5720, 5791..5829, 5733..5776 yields -0.045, 48.7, 50.6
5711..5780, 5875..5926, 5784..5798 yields 0.021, 51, 45.4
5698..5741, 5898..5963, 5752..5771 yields 0.001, 50.1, 50.5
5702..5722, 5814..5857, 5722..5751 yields -0.067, 48.6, 50.8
